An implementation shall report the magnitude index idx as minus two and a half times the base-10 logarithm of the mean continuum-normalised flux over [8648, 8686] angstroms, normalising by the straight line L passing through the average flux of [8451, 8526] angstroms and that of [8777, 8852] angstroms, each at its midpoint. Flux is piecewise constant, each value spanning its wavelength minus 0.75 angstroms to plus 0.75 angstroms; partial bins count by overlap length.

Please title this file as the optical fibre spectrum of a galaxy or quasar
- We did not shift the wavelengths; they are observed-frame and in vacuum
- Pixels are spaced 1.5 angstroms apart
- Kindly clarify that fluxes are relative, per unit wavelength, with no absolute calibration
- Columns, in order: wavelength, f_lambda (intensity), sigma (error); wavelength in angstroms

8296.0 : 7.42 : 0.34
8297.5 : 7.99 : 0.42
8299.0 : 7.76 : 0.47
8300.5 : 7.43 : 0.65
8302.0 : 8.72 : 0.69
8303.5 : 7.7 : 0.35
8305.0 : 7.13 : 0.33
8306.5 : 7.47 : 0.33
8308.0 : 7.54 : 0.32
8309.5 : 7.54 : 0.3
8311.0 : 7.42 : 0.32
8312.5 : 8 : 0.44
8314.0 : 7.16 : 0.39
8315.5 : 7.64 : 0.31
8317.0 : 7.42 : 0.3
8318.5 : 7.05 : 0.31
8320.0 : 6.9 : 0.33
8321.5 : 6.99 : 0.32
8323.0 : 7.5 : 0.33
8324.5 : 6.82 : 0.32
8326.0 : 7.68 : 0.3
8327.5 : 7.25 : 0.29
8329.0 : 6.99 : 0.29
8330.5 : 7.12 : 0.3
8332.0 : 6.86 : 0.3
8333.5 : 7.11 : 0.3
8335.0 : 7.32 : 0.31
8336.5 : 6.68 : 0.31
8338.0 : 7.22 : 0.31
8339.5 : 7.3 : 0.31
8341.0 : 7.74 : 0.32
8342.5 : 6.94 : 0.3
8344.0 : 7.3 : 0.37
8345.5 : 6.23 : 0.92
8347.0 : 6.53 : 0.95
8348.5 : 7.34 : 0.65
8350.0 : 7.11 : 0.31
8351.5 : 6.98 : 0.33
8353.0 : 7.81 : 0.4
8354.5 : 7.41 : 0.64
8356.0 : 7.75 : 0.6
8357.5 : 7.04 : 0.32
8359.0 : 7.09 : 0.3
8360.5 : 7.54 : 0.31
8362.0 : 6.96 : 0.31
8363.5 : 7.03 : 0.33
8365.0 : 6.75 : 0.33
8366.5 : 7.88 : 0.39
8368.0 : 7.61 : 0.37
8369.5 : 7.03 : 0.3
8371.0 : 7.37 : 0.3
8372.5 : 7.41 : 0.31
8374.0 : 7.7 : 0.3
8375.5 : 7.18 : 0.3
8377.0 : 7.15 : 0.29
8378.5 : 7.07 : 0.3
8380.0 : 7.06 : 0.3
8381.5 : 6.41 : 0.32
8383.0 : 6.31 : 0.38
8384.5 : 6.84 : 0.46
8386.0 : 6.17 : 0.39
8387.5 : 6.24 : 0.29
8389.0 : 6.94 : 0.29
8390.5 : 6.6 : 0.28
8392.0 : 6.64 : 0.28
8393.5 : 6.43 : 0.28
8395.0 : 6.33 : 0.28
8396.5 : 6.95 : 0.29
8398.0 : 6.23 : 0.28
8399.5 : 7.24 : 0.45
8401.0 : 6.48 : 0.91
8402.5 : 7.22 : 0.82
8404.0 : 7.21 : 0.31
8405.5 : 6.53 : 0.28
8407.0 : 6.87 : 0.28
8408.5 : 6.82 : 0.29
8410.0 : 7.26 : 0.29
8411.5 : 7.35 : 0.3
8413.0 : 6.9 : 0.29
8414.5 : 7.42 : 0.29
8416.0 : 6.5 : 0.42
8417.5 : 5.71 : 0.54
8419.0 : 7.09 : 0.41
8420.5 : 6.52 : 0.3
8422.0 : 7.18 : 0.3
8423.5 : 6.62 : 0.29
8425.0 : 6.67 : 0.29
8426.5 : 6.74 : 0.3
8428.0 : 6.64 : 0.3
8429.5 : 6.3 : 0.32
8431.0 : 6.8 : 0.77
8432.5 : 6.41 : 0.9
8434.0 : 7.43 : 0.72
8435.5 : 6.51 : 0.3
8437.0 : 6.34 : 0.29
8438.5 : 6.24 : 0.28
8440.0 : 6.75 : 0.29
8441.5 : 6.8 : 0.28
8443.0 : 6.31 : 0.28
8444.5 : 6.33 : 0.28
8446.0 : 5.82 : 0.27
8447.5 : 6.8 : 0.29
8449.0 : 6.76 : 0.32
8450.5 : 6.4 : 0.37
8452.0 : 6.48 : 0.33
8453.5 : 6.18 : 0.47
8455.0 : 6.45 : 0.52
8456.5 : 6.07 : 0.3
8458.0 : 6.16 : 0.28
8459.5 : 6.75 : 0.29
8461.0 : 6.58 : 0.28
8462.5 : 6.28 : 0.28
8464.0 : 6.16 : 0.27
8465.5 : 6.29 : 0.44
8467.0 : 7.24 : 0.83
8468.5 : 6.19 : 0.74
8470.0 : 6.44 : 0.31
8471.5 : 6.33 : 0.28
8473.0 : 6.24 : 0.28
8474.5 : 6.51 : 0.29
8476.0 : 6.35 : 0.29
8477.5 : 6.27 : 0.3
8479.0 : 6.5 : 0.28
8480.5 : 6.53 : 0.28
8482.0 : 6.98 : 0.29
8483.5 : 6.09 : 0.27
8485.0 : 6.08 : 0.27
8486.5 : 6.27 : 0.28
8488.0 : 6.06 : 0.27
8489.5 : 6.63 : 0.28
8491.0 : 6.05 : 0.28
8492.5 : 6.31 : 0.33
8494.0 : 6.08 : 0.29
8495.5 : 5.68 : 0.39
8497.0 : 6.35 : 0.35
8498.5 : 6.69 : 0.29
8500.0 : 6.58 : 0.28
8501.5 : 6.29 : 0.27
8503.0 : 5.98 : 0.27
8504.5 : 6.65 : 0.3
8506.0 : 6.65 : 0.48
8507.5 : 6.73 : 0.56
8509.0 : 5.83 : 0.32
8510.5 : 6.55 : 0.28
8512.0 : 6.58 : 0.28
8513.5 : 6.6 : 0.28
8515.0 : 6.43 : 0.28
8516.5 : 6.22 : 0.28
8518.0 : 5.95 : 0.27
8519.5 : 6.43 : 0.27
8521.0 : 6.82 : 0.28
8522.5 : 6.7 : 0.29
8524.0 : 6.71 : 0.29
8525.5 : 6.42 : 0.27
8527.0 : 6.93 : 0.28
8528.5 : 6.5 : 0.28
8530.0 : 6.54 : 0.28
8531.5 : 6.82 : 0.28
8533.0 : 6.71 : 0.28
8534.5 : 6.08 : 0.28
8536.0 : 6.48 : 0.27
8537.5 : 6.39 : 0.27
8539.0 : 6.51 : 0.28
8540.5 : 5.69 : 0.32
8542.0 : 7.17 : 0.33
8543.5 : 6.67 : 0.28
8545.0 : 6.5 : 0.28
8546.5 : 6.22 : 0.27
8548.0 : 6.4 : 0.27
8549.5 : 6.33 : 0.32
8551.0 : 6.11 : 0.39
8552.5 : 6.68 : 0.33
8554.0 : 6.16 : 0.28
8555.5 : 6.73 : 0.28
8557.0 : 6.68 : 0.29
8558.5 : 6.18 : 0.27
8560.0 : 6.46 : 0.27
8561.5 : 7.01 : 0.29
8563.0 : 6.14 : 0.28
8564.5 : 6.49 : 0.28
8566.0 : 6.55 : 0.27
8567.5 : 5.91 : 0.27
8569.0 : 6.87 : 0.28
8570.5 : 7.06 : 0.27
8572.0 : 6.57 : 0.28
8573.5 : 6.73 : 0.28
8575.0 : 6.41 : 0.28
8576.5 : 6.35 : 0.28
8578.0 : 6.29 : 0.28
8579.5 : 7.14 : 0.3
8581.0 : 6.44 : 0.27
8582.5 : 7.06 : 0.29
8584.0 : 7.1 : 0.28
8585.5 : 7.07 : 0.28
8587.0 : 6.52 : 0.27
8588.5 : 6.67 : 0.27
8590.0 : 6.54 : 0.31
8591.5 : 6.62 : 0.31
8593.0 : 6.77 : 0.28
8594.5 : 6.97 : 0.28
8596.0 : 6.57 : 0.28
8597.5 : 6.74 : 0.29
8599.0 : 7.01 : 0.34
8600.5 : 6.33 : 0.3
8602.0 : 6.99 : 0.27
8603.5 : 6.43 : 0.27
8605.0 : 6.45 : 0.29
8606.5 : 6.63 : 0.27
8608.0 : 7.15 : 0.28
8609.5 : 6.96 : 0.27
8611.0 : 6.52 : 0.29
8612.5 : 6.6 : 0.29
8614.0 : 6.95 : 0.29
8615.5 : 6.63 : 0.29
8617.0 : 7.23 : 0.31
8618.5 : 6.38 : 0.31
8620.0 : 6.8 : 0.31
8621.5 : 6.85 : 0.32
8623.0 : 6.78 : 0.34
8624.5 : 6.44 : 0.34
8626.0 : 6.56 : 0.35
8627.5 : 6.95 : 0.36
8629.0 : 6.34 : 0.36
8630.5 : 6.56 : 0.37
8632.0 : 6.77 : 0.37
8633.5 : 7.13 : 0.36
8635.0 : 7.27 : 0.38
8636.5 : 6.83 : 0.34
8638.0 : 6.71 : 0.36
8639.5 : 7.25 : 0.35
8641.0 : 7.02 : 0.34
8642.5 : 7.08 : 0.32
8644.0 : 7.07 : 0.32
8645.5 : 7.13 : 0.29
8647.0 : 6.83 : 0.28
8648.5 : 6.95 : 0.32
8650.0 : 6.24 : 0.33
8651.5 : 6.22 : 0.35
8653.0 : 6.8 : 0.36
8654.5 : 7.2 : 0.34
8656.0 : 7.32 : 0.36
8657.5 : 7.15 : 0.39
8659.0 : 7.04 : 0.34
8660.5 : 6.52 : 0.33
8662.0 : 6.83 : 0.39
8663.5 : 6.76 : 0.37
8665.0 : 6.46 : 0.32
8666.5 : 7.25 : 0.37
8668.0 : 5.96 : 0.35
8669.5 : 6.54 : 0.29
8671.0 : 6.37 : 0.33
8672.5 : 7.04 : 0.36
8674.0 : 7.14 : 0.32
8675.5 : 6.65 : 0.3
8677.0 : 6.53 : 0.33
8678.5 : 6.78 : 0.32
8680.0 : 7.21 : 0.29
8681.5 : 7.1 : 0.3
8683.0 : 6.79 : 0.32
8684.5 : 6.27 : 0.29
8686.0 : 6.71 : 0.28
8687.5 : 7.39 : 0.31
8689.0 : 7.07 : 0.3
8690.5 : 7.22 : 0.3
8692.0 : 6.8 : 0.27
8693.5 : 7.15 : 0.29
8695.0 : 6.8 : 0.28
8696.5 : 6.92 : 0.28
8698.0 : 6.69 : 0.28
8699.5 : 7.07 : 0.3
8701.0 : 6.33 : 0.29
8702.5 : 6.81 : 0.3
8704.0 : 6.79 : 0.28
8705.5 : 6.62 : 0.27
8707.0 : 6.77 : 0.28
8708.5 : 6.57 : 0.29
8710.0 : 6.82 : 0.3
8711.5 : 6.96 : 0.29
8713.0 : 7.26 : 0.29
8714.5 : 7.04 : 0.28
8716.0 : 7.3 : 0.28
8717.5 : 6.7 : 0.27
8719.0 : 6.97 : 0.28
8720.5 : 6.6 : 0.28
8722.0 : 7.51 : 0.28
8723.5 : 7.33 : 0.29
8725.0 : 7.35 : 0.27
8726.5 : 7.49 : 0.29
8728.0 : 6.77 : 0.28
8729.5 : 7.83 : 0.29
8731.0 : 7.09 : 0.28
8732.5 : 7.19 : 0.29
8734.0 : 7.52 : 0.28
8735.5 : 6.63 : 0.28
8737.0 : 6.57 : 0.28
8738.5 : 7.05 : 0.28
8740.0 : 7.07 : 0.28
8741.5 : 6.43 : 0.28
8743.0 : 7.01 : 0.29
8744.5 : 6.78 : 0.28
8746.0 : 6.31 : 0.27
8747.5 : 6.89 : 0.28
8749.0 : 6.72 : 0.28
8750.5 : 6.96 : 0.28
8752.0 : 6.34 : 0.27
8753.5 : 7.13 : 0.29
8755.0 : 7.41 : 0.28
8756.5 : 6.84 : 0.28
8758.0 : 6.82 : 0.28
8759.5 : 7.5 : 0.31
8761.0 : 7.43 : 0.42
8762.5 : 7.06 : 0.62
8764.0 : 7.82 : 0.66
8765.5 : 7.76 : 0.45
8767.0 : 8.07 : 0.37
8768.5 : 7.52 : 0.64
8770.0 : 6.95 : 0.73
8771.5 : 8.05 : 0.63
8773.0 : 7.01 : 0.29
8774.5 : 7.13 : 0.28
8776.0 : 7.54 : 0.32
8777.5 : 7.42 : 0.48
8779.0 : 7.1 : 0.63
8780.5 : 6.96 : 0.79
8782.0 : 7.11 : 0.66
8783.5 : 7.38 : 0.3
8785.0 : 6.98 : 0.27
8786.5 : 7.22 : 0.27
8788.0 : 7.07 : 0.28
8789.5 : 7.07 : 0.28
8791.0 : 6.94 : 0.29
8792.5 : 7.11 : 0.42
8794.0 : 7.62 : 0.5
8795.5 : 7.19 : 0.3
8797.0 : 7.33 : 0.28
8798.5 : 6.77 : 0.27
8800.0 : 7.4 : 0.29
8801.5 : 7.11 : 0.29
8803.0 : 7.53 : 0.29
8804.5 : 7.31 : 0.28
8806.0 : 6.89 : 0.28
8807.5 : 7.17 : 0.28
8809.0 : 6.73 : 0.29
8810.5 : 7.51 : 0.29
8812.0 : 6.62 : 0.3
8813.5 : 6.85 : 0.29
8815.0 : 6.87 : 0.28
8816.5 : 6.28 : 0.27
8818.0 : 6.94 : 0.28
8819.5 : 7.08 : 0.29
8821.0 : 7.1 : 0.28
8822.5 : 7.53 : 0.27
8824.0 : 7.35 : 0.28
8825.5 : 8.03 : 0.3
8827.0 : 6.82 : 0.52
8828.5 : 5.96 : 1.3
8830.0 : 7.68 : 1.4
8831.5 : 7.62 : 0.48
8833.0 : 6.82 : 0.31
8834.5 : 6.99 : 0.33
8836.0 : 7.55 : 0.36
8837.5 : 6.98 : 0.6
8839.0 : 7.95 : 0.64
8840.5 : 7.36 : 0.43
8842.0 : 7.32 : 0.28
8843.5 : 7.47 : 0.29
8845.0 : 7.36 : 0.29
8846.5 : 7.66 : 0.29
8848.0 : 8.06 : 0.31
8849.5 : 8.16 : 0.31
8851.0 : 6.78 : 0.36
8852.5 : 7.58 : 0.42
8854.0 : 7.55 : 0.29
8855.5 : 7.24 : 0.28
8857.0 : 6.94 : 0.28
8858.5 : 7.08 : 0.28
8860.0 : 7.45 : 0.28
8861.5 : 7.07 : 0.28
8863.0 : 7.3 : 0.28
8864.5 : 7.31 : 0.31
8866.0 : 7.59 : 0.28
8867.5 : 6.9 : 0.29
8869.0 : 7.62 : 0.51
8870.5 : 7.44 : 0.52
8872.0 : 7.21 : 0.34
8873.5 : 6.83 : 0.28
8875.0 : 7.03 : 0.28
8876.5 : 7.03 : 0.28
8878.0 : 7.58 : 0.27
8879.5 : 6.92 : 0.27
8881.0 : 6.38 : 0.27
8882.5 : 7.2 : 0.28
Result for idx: 0.01 mag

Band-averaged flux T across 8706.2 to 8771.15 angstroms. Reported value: 7.08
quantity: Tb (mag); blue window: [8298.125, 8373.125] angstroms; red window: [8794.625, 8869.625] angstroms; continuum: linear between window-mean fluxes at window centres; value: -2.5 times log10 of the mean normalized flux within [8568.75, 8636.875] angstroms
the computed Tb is 0.08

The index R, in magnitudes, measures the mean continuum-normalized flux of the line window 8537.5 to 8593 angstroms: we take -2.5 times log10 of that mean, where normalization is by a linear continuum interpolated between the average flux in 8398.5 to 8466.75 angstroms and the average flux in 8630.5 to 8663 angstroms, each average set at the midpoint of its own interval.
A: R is 0.04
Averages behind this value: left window 6.63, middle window 6.56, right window 6.91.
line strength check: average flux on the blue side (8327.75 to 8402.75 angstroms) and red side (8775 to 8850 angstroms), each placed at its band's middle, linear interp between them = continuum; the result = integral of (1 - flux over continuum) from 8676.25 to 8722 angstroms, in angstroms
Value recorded 1.8 angstroms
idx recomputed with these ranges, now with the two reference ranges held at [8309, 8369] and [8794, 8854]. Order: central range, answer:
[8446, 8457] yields 0.13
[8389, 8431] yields 0.07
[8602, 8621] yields 0.08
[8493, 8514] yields 0.14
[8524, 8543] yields 0.11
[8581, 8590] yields 0.06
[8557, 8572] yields 0.11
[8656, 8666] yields 0.06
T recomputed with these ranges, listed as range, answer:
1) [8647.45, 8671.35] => 6.73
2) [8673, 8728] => 6.93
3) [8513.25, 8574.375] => 6.5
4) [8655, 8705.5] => 6.83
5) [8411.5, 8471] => 6.55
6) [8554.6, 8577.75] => 6.53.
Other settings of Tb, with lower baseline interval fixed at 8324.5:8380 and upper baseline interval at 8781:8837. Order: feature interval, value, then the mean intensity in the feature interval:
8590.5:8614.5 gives 0.07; 6.73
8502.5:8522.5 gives 0.12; 6.43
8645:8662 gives 0.05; 6.85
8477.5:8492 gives 0.13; 6.35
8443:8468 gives 0.12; 6.42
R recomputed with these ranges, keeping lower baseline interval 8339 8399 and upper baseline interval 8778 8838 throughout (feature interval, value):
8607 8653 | 0.04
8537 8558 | 0.10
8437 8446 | 0.10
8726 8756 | 0.02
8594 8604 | 0.05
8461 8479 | 0.10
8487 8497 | 0.15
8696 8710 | 0.06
